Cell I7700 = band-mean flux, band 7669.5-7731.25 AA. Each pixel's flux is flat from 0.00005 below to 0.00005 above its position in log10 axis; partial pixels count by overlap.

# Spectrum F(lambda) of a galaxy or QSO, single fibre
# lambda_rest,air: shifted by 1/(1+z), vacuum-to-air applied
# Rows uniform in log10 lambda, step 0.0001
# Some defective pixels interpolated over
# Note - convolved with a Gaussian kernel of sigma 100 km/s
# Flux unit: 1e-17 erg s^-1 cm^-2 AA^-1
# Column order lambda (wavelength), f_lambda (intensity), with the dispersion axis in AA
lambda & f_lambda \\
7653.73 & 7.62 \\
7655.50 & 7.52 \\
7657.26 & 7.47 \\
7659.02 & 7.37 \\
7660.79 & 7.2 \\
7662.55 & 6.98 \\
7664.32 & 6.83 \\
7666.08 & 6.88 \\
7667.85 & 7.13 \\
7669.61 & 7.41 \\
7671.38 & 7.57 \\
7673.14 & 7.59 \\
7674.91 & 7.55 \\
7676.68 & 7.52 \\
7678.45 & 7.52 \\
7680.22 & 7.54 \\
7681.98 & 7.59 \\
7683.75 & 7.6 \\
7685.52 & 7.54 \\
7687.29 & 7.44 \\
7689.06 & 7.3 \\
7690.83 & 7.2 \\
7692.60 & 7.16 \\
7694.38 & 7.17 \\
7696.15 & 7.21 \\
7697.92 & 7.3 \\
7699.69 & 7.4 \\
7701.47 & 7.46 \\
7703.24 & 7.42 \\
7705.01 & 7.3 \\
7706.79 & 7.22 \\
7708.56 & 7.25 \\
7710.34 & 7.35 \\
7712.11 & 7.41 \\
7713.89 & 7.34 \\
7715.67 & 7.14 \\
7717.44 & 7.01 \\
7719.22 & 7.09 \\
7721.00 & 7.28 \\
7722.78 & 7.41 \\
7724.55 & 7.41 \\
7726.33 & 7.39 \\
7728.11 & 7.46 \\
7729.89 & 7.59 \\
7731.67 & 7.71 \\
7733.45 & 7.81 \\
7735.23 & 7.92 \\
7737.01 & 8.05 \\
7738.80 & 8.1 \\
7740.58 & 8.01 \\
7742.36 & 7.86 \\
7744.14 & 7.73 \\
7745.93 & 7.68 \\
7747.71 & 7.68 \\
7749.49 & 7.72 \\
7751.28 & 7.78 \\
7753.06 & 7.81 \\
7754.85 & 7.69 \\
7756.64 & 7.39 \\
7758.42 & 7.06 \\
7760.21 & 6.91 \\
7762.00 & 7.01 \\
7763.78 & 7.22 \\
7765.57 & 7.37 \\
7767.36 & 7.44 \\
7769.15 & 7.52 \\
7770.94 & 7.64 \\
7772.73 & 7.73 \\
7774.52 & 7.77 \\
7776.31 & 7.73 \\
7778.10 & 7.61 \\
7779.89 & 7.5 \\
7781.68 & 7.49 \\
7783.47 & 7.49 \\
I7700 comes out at 7.38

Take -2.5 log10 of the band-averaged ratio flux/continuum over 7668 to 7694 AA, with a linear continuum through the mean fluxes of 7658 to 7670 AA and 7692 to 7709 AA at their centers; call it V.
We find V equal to -0.04 mag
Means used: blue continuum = 7.11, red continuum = 7.29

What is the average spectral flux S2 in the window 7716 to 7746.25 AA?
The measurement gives 7.61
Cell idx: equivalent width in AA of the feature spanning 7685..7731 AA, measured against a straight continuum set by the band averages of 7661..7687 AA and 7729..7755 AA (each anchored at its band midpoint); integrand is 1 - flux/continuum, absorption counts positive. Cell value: 1.7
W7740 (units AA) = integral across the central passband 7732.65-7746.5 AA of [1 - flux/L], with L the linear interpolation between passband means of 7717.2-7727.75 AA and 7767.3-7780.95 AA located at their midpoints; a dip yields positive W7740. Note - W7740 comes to -0.93 AA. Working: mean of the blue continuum 7.29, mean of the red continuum 7.63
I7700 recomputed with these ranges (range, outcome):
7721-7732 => 7.47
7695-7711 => 7.32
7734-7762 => 7.67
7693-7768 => 7.46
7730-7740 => 7.89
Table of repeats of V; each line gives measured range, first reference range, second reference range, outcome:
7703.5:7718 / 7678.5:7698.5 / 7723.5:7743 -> 0.04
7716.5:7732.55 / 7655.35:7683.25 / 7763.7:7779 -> 0.01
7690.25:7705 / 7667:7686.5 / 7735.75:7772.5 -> 0.03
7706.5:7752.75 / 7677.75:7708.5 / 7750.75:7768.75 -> -0.03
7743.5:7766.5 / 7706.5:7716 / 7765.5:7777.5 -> 0.01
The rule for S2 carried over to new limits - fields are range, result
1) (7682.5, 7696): 7.34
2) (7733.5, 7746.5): 7.9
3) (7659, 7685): 7.35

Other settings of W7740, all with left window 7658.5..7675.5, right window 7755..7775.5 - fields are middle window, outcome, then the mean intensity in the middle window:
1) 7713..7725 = 0.1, 7.24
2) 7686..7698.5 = 0.0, 7.26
